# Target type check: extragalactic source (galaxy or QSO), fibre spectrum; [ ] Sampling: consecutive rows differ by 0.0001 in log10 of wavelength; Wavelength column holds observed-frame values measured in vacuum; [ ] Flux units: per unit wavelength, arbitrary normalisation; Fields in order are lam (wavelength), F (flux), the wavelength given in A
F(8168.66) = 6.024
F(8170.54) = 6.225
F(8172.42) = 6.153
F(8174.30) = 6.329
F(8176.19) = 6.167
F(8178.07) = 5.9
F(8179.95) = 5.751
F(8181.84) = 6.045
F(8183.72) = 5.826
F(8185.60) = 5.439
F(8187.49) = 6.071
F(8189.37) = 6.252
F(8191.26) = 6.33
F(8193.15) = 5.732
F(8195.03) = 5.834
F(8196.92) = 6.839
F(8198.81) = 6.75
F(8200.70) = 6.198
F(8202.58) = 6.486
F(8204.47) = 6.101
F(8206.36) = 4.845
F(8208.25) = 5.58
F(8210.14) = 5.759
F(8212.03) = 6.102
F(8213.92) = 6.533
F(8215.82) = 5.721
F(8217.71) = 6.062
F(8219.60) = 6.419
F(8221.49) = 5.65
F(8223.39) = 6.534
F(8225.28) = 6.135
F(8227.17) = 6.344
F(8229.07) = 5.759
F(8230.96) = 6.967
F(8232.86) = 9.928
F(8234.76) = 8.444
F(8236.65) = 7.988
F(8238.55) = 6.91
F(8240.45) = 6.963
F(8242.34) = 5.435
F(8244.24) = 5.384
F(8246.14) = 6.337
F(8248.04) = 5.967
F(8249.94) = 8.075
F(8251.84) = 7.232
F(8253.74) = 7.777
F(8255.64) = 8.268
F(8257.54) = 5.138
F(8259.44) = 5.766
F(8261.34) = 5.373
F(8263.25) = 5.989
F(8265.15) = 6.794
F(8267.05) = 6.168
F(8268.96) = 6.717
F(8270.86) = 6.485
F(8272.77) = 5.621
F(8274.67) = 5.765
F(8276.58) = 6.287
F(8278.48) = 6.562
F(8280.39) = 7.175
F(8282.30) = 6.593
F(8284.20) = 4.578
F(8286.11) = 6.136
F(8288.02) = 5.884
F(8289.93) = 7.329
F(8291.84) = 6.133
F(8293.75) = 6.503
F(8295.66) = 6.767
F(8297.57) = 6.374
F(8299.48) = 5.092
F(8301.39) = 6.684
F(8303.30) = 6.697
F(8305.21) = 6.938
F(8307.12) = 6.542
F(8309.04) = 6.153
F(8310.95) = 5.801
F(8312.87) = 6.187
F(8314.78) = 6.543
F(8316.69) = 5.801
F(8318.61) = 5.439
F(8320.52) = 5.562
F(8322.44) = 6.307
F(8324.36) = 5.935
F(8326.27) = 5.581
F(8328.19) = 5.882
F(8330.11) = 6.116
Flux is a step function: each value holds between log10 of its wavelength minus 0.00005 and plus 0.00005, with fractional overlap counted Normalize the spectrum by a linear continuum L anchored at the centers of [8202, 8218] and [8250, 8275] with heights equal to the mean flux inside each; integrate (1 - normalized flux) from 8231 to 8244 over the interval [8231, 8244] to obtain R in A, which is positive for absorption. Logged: -2.6 A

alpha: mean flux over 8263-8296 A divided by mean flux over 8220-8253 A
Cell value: 0.92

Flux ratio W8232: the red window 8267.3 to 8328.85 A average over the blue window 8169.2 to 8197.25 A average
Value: 1.0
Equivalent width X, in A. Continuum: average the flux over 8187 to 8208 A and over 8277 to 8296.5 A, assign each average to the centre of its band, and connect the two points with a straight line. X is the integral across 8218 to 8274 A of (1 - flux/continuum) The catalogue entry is -3.4 A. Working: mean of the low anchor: 6.11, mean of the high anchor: 6.36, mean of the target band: 6.63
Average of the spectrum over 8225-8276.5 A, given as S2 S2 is 6.66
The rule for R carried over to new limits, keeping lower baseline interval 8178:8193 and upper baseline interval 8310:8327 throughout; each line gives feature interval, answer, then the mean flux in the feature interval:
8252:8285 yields -2.3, 6.33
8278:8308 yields -2.3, 6.37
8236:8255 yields -2.8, 6.81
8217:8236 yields -2.9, 6.85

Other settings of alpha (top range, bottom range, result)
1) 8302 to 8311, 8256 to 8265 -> 1.11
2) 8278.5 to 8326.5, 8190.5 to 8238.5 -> 0.96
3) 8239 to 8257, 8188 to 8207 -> 1.10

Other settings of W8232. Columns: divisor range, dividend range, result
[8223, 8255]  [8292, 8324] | 0.89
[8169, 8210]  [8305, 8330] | 1.00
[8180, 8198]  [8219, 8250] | 1.12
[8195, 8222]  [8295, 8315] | 1.04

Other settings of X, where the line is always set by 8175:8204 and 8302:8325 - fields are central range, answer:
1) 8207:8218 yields 0.4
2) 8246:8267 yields -1.6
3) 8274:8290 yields -0.1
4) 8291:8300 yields -0.1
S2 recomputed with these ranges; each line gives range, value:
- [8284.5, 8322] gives 6.21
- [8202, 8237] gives 6.47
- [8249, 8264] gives 6.71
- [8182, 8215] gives 6.04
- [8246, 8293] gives 6.41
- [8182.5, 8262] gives 6.41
